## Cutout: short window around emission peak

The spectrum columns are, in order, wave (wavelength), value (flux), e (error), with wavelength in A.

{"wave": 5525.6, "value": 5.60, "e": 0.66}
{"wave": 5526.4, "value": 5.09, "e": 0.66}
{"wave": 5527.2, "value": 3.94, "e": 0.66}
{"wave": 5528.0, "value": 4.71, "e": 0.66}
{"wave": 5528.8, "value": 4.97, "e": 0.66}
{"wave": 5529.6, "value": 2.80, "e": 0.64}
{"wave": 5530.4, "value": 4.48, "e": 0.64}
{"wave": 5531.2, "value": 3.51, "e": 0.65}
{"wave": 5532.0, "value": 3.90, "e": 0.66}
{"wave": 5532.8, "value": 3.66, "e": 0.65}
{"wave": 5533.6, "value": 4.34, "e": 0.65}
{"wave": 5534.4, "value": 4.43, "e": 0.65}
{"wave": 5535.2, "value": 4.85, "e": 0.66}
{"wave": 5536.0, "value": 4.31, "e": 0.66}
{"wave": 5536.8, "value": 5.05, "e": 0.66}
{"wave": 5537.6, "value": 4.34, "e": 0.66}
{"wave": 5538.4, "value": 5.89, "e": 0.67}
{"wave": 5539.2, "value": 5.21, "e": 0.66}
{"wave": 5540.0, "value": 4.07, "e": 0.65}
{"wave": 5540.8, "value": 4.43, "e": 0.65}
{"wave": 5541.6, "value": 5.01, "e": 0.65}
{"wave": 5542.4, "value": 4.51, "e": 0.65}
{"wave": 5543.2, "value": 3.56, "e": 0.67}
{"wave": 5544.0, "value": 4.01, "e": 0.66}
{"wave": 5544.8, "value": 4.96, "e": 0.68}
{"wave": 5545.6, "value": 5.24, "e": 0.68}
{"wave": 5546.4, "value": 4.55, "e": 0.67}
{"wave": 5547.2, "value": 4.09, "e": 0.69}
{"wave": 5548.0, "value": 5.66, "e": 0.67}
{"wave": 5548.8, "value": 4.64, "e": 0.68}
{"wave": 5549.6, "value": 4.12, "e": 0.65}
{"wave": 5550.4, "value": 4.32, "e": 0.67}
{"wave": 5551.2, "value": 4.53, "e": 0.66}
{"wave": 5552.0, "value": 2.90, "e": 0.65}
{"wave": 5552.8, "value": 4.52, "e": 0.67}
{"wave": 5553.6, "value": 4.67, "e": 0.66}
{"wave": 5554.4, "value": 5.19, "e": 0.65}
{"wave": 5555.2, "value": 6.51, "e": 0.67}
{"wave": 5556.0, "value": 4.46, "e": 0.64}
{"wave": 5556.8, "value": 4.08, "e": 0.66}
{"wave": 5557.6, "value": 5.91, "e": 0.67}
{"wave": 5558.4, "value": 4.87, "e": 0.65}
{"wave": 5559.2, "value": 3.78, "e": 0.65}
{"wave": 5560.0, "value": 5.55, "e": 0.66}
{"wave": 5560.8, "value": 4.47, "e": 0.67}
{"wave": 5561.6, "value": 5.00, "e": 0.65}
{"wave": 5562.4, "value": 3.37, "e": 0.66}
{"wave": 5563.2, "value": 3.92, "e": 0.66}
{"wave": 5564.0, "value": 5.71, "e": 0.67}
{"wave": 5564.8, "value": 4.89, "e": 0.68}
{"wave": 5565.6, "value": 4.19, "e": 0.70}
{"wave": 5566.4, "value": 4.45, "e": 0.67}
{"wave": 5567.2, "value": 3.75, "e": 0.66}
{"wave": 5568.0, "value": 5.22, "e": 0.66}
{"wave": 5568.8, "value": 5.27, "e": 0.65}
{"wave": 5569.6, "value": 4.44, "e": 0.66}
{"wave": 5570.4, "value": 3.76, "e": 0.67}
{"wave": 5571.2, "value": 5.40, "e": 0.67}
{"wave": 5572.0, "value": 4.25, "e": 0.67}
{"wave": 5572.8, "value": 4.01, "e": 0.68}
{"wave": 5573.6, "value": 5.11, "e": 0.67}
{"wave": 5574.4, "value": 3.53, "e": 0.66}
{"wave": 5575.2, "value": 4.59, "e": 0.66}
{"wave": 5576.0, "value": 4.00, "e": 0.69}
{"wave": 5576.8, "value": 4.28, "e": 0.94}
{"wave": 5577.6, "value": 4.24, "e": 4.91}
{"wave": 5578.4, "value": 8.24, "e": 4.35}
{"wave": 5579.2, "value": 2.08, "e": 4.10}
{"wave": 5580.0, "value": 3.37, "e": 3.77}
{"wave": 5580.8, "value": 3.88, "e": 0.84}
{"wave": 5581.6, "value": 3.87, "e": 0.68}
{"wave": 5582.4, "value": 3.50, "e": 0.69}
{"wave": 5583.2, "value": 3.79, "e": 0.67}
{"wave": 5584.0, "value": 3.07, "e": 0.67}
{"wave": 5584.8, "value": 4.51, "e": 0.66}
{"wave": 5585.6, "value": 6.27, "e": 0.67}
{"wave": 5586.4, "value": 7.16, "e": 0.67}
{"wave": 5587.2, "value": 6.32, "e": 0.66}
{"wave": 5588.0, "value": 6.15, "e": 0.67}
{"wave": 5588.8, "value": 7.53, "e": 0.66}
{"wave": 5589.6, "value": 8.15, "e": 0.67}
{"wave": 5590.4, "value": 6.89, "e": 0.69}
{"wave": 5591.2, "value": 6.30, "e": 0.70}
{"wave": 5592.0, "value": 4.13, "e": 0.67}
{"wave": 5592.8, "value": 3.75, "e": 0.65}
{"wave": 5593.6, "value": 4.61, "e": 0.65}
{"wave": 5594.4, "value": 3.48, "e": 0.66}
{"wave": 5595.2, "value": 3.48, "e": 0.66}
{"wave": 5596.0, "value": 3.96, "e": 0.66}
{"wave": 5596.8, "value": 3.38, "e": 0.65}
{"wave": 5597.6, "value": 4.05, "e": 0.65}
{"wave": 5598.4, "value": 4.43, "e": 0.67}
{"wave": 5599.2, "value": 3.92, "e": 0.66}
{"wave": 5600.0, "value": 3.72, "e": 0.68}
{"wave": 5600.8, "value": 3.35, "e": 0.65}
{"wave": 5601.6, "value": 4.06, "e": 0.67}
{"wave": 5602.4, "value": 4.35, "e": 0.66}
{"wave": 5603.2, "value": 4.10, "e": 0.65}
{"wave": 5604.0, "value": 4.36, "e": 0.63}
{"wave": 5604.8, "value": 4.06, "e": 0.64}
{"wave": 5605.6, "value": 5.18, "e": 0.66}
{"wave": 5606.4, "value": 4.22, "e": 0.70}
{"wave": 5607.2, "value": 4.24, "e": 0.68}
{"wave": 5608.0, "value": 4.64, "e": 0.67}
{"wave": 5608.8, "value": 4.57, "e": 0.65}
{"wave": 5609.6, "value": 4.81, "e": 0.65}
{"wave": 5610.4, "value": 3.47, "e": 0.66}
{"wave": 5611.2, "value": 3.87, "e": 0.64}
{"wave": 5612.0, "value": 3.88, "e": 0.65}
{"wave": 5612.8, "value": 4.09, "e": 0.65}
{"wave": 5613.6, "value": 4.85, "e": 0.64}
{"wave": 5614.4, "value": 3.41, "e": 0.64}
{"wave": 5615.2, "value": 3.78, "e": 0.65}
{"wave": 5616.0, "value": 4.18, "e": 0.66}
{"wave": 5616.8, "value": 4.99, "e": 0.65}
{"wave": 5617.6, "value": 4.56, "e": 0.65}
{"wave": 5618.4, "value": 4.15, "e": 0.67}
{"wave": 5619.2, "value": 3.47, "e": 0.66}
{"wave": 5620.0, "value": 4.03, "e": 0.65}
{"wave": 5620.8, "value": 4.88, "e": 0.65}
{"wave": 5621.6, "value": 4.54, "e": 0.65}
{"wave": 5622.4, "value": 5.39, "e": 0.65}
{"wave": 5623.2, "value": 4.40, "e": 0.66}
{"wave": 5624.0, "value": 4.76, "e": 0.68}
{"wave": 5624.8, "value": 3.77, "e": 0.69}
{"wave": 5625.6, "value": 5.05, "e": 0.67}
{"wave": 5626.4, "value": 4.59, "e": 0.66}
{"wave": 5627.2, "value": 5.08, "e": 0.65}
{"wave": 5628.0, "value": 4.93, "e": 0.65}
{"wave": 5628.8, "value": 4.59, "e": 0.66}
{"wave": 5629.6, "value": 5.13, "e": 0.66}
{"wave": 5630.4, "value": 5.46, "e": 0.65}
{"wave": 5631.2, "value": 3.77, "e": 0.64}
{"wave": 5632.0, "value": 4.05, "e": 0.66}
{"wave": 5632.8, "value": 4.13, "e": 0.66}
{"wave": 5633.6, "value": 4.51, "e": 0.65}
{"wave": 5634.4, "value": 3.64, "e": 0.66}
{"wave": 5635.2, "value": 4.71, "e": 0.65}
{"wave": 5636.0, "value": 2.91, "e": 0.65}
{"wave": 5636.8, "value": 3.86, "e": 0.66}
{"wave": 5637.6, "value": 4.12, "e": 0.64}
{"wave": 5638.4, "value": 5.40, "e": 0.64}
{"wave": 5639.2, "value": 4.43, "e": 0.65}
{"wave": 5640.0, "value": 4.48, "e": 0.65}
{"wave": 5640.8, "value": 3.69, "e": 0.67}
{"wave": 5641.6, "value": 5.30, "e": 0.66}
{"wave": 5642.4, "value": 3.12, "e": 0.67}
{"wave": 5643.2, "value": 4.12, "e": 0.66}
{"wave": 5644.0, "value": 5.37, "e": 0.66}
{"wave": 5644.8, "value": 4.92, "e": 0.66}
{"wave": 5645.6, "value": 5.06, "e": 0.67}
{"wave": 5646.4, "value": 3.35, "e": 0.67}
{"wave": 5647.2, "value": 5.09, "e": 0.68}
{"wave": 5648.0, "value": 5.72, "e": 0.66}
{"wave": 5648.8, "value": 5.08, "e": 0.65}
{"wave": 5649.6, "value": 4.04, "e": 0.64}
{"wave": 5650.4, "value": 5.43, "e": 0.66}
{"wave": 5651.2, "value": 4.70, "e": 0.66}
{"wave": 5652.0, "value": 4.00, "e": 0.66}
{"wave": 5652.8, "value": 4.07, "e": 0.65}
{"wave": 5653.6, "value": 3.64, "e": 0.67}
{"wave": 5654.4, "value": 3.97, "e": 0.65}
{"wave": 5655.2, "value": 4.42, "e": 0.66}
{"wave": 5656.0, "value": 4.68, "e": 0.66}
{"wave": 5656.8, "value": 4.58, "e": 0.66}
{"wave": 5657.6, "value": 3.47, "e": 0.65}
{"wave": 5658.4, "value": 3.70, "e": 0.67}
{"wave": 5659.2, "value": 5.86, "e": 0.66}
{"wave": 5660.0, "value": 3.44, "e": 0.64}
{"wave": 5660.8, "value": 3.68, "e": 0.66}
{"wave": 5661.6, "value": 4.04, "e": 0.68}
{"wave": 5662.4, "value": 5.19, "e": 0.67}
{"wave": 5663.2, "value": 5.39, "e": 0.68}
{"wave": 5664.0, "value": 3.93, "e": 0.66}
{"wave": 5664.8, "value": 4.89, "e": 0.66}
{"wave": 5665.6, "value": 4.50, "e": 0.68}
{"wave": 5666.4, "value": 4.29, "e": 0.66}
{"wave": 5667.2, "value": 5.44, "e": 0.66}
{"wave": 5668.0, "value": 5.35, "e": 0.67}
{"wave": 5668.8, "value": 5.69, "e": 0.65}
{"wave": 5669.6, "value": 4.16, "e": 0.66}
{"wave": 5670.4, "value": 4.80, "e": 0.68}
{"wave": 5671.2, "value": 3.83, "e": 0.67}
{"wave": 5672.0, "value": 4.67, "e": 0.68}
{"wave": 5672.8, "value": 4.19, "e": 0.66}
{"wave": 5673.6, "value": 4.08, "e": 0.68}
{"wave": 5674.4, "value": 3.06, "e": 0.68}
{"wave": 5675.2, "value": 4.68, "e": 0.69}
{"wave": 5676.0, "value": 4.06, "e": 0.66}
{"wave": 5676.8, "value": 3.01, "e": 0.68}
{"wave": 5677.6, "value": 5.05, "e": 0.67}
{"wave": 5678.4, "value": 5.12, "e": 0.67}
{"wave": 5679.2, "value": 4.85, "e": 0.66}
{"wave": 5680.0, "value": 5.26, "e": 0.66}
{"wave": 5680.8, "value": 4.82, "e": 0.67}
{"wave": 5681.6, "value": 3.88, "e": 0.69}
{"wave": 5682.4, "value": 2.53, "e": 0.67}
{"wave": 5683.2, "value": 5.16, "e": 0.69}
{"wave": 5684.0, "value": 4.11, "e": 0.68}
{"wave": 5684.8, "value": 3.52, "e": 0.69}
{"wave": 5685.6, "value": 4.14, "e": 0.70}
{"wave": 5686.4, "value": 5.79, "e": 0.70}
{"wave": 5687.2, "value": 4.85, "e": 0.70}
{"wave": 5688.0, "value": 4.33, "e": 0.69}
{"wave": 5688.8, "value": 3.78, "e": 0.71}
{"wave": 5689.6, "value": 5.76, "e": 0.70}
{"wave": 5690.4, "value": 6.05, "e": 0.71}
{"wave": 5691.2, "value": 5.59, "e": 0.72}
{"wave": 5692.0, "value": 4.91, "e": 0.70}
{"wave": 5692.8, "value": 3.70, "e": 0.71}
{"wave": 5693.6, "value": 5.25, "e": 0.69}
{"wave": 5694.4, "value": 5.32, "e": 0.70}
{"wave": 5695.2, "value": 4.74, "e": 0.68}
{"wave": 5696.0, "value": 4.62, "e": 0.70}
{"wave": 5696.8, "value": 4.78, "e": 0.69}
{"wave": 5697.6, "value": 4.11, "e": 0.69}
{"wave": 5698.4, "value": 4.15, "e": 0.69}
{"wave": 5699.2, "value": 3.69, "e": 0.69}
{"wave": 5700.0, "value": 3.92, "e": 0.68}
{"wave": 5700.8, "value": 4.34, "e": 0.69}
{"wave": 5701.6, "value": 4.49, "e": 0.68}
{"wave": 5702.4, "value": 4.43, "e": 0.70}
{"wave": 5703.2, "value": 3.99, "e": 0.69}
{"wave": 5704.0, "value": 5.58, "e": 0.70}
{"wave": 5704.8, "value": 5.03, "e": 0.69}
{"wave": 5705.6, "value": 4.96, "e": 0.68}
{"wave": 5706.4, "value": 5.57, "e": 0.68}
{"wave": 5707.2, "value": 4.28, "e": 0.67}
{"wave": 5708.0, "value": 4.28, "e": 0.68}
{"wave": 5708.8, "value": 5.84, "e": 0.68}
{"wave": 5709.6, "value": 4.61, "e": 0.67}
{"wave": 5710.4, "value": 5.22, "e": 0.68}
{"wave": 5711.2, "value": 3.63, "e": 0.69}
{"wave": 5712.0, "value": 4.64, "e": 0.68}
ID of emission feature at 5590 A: Hbeta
